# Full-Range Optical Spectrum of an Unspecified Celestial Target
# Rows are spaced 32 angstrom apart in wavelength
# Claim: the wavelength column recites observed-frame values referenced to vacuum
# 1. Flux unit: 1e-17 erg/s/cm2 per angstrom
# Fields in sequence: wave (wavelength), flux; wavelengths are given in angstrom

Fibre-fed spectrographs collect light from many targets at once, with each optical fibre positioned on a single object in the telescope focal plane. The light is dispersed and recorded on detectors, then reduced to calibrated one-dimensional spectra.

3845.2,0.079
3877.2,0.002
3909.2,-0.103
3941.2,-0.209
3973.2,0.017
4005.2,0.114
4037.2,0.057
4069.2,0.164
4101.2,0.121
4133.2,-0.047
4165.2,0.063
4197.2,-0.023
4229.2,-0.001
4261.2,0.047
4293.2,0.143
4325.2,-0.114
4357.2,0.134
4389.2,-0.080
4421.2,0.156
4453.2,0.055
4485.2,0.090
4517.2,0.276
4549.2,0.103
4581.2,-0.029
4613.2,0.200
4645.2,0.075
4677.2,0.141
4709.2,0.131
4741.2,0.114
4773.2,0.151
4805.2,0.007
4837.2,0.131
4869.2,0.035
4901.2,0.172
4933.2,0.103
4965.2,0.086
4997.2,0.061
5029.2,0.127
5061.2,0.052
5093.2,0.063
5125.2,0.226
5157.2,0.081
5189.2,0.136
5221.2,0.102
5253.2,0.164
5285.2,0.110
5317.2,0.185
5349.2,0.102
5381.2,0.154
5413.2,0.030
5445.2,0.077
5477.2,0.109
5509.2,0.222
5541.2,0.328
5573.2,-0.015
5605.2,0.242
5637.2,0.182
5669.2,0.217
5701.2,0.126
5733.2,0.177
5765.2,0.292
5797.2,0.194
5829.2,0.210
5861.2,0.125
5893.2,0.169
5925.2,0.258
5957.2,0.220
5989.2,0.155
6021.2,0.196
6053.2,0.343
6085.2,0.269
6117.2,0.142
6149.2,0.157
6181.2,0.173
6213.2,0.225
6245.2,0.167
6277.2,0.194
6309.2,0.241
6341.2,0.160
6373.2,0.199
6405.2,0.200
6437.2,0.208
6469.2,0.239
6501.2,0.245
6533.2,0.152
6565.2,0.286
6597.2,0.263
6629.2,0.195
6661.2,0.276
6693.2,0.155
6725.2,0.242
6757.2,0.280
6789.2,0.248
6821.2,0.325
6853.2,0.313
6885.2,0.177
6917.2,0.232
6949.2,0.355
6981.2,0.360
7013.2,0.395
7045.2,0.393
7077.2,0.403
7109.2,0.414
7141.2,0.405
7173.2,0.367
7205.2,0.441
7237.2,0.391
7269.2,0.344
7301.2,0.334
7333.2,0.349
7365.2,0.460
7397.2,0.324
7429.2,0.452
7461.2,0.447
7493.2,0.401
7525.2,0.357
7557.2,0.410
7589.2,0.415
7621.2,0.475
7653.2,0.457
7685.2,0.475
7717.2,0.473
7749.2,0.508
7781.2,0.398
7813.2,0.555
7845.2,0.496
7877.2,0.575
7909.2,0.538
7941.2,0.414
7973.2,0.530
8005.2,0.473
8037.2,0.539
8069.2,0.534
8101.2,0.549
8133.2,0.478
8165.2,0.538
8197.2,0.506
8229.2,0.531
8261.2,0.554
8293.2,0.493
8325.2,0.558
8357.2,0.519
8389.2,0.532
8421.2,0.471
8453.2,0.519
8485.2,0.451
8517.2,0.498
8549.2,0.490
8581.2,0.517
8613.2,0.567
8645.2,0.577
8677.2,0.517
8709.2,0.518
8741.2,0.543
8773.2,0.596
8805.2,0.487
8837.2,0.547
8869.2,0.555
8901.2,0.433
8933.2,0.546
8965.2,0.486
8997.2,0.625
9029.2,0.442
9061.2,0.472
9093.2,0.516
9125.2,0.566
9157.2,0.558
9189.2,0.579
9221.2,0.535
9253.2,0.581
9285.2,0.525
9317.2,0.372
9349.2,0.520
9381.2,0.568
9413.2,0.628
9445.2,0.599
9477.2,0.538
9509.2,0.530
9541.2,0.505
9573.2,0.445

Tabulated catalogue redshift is 0.747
